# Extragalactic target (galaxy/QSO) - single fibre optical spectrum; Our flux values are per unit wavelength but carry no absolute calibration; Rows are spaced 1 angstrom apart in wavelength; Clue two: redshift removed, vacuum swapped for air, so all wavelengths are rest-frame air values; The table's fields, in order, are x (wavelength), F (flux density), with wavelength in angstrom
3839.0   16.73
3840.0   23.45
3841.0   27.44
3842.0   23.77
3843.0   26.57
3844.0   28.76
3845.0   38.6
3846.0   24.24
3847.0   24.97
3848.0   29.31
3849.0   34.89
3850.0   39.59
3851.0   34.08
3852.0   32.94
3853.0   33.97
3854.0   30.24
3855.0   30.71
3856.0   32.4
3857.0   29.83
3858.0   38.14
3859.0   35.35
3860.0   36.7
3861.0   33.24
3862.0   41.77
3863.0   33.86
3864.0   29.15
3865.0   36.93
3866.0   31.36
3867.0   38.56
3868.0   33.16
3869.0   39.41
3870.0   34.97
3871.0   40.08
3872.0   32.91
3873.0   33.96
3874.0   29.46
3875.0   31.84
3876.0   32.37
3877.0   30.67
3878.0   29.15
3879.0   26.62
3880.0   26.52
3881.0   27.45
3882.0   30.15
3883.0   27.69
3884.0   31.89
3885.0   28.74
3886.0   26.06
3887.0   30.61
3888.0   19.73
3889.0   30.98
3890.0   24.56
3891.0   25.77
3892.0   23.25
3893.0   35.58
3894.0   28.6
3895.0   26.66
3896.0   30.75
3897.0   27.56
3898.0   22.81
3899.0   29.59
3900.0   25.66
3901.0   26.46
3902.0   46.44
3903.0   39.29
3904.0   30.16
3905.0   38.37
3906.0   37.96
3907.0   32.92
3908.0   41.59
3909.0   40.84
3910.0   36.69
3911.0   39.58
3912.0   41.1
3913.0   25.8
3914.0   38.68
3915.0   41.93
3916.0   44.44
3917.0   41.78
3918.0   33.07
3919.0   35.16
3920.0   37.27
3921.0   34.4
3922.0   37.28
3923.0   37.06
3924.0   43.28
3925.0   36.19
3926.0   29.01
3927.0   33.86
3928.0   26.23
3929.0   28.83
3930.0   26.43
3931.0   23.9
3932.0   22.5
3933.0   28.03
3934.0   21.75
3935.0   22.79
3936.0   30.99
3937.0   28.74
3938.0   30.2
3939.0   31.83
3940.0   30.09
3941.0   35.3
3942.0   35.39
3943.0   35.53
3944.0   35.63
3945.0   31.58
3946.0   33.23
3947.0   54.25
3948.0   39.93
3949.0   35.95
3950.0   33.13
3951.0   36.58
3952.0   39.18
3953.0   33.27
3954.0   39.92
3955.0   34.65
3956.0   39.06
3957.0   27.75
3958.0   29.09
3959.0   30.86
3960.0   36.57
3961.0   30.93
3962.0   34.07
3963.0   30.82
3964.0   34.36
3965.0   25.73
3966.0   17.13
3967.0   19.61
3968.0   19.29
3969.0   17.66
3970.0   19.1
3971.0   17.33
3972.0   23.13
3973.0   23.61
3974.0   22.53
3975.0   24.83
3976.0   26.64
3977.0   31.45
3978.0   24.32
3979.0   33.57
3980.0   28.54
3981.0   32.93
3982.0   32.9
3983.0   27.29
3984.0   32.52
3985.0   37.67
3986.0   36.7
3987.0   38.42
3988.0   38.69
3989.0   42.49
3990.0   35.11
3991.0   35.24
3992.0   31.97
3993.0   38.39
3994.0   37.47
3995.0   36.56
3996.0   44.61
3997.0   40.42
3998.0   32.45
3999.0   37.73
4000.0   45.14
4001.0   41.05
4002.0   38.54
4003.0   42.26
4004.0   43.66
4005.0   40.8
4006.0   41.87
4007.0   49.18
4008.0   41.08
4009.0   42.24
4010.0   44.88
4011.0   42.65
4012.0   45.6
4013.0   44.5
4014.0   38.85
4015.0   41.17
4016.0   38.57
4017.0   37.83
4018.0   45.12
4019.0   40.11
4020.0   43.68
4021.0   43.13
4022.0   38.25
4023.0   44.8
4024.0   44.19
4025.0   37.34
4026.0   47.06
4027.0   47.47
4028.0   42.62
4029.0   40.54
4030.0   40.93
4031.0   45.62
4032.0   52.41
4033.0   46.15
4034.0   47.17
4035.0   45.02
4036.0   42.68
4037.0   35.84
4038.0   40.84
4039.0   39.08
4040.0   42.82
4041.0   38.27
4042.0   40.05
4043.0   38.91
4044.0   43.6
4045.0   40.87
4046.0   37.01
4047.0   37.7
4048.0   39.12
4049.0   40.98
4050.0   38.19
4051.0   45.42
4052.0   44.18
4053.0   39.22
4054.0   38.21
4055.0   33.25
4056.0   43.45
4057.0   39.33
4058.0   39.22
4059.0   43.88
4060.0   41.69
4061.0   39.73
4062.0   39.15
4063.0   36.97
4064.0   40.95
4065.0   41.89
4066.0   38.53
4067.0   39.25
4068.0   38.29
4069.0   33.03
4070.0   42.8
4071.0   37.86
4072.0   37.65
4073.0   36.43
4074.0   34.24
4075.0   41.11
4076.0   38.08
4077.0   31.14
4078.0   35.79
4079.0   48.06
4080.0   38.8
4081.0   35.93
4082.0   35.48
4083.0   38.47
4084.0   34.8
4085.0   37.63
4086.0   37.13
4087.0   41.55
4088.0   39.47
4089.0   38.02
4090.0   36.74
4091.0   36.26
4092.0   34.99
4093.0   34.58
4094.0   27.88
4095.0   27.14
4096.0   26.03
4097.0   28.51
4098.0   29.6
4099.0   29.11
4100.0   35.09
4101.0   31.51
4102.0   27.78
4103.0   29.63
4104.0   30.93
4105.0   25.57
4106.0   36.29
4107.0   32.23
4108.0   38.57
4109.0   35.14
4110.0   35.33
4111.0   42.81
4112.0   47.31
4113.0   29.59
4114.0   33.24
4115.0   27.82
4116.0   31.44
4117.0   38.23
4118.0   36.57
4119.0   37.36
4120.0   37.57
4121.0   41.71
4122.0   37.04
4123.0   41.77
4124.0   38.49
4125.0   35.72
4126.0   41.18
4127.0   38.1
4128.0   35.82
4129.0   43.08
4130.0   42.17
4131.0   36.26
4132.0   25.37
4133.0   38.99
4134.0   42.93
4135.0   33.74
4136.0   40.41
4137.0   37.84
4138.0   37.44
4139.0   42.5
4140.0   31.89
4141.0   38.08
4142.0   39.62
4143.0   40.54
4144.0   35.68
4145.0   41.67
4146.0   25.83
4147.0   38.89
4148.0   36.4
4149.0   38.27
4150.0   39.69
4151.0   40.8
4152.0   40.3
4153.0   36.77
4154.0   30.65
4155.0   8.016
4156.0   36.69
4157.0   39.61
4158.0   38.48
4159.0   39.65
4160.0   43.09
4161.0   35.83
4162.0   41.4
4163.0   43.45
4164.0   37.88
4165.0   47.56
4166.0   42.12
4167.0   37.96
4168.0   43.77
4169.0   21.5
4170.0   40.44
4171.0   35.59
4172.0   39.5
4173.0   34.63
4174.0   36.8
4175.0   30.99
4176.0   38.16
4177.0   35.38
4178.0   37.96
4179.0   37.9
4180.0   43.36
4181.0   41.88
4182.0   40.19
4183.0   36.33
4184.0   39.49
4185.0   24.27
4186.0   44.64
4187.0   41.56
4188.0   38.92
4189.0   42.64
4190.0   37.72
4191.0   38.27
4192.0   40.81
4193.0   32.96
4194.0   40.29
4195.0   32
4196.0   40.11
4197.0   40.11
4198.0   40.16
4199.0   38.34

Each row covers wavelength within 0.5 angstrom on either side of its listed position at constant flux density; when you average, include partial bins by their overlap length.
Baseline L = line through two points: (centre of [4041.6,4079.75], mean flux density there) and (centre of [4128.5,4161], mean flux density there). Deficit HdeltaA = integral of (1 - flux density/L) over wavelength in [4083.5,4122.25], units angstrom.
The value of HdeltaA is 3.9 angstrom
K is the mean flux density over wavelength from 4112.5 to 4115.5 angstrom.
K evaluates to 30.2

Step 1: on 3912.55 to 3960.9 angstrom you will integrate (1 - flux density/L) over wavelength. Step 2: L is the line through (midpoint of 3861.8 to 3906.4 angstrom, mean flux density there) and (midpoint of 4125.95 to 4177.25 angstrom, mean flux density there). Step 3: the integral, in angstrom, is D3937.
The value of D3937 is -2.0 angstrom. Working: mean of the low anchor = 31.1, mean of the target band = 33.7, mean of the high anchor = 37.3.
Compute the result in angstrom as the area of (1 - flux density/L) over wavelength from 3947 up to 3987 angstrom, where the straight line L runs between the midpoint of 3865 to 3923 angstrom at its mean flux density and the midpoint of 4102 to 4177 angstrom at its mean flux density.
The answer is 4.47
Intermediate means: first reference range 32.8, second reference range 36.7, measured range 30.2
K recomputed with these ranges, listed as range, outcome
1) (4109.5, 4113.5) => 38.8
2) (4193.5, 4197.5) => 38.1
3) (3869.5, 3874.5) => 34.3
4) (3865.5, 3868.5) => 34.4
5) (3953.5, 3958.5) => 34.1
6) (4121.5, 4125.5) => 38.3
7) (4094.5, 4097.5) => 27.2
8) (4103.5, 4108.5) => 32.7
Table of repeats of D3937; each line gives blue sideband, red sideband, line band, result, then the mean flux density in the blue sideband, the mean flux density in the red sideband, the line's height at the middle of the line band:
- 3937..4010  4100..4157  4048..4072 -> -3.2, 33.8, 36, 35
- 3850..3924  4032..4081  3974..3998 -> 2.0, 33.2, 39.9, 37.1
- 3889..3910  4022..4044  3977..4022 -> 1.5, 31.8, 42.8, 40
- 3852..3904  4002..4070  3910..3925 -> -1.7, 31.4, 41.5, 33.9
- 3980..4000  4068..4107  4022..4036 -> -3.4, 36.3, 34.8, 35.7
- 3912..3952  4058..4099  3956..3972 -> 3.7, 33.7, 36.8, 34.4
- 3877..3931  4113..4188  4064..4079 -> -1.0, 32.3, 37.3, 35.7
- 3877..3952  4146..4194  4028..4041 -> -3.1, 32.4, 37.5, 34.8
